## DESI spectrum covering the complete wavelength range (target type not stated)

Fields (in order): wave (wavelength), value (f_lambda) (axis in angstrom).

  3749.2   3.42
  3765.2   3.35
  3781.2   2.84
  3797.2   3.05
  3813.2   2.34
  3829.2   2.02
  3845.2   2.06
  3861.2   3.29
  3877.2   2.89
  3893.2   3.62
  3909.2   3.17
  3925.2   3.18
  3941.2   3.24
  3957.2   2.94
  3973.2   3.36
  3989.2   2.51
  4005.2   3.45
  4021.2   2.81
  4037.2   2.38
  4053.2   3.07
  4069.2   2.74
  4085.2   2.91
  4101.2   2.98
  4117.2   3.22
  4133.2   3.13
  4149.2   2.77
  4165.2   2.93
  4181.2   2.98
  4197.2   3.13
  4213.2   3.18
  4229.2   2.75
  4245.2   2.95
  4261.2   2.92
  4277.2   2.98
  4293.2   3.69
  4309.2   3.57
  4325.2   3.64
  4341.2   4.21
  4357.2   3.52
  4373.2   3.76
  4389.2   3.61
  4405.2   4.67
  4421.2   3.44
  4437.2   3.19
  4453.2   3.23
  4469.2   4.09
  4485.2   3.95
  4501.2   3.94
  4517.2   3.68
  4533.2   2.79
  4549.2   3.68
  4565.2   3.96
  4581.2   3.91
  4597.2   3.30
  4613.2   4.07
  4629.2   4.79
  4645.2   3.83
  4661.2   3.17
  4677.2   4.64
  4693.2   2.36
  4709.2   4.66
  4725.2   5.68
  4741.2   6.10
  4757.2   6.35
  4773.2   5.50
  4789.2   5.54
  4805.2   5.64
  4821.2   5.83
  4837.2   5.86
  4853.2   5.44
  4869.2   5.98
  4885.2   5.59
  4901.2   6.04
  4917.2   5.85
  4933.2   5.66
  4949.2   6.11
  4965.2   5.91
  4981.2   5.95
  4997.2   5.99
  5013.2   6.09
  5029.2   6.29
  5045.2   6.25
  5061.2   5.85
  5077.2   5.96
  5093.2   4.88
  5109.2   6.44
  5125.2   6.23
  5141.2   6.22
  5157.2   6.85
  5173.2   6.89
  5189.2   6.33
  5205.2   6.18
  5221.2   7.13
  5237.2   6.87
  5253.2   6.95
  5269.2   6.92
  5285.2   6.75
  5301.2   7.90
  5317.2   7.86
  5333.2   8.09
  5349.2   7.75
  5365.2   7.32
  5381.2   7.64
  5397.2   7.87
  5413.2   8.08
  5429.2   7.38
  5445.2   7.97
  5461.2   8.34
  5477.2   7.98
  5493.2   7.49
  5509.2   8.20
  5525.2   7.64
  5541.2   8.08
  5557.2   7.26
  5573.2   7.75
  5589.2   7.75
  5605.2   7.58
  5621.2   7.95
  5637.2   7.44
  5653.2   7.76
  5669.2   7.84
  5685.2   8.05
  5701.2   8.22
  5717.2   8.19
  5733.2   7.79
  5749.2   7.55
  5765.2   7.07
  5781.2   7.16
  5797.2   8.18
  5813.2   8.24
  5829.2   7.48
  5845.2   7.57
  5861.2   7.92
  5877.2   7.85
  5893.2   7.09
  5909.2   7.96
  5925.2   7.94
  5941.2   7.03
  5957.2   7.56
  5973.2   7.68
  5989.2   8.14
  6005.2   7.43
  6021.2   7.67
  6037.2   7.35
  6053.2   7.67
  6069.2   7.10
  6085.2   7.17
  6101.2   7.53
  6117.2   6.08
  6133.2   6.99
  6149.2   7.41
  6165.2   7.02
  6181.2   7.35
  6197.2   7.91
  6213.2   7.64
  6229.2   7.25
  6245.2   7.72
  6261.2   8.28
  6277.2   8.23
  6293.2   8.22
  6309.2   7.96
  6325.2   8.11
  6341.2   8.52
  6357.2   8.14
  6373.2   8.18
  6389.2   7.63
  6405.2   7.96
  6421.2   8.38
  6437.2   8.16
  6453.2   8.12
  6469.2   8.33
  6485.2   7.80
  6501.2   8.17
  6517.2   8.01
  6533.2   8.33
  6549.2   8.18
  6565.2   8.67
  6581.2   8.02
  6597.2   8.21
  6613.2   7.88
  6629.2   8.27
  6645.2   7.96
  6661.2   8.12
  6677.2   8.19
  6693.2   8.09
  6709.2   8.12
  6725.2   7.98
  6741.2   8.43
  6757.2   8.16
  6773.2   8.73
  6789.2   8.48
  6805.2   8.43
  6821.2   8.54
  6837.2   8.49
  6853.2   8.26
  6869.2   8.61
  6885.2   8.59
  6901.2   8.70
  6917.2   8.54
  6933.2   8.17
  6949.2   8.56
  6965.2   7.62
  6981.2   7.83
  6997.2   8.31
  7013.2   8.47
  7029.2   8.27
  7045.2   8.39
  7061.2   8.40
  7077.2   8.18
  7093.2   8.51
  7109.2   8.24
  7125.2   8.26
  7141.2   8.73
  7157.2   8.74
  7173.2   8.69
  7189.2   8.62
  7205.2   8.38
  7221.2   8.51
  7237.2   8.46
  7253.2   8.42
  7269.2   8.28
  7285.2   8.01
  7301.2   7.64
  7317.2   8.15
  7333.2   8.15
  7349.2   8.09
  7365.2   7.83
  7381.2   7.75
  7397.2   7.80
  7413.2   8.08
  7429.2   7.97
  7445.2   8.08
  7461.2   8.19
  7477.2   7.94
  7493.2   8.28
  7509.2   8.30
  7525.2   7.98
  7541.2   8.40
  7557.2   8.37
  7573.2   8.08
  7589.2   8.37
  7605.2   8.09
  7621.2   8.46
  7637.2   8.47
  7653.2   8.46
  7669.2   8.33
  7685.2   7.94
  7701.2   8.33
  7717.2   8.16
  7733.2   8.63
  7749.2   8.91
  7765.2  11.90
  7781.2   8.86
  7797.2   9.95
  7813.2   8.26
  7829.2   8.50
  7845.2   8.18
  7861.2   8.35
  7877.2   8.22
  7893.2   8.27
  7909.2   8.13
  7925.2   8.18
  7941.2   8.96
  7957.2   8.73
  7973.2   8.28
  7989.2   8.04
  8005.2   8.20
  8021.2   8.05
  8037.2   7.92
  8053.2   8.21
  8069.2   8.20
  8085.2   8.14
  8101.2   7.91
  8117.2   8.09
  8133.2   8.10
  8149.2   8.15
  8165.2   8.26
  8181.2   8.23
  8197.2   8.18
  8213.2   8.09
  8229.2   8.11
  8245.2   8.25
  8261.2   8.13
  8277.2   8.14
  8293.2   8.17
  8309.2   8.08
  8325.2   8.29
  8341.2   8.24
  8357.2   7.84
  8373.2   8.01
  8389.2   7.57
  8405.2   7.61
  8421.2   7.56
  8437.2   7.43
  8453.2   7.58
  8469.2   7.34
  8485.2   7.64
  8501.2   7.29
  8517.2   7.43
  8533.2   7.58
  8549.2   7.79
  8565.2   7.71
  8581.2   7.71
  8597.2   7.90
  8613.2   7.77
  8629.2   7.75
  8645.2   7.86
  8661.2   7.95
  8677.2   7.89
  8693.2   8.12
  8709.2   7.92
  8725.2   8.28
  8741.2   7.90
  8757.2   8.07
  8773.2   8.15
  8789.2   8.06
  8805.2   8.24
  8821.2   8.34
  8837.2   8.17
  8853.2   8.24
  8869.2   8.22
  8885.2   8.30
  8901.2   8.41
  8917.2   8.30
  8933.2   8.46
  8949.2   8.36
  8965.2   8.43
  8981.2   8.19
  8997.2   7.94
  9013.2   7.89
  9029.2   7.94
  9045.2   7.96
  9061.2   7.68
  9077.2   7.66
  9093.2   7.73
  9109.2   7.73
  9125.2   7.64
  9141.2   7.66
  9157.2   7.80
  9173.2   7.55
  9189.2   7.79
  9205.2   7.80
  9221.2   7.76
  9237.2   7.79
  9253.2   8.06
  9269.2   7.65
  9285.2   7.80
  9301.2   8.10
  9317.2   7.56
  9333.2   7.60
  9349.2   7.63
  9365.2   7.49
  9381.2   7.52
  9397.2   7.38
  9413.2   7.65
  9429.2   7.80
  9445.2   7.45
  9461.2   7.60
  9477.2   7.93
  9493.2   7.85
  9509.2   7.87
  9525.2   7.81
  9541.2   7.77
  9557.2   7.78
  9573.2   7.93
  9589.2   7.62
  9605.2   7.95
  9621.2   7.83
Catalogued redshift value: 0.183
